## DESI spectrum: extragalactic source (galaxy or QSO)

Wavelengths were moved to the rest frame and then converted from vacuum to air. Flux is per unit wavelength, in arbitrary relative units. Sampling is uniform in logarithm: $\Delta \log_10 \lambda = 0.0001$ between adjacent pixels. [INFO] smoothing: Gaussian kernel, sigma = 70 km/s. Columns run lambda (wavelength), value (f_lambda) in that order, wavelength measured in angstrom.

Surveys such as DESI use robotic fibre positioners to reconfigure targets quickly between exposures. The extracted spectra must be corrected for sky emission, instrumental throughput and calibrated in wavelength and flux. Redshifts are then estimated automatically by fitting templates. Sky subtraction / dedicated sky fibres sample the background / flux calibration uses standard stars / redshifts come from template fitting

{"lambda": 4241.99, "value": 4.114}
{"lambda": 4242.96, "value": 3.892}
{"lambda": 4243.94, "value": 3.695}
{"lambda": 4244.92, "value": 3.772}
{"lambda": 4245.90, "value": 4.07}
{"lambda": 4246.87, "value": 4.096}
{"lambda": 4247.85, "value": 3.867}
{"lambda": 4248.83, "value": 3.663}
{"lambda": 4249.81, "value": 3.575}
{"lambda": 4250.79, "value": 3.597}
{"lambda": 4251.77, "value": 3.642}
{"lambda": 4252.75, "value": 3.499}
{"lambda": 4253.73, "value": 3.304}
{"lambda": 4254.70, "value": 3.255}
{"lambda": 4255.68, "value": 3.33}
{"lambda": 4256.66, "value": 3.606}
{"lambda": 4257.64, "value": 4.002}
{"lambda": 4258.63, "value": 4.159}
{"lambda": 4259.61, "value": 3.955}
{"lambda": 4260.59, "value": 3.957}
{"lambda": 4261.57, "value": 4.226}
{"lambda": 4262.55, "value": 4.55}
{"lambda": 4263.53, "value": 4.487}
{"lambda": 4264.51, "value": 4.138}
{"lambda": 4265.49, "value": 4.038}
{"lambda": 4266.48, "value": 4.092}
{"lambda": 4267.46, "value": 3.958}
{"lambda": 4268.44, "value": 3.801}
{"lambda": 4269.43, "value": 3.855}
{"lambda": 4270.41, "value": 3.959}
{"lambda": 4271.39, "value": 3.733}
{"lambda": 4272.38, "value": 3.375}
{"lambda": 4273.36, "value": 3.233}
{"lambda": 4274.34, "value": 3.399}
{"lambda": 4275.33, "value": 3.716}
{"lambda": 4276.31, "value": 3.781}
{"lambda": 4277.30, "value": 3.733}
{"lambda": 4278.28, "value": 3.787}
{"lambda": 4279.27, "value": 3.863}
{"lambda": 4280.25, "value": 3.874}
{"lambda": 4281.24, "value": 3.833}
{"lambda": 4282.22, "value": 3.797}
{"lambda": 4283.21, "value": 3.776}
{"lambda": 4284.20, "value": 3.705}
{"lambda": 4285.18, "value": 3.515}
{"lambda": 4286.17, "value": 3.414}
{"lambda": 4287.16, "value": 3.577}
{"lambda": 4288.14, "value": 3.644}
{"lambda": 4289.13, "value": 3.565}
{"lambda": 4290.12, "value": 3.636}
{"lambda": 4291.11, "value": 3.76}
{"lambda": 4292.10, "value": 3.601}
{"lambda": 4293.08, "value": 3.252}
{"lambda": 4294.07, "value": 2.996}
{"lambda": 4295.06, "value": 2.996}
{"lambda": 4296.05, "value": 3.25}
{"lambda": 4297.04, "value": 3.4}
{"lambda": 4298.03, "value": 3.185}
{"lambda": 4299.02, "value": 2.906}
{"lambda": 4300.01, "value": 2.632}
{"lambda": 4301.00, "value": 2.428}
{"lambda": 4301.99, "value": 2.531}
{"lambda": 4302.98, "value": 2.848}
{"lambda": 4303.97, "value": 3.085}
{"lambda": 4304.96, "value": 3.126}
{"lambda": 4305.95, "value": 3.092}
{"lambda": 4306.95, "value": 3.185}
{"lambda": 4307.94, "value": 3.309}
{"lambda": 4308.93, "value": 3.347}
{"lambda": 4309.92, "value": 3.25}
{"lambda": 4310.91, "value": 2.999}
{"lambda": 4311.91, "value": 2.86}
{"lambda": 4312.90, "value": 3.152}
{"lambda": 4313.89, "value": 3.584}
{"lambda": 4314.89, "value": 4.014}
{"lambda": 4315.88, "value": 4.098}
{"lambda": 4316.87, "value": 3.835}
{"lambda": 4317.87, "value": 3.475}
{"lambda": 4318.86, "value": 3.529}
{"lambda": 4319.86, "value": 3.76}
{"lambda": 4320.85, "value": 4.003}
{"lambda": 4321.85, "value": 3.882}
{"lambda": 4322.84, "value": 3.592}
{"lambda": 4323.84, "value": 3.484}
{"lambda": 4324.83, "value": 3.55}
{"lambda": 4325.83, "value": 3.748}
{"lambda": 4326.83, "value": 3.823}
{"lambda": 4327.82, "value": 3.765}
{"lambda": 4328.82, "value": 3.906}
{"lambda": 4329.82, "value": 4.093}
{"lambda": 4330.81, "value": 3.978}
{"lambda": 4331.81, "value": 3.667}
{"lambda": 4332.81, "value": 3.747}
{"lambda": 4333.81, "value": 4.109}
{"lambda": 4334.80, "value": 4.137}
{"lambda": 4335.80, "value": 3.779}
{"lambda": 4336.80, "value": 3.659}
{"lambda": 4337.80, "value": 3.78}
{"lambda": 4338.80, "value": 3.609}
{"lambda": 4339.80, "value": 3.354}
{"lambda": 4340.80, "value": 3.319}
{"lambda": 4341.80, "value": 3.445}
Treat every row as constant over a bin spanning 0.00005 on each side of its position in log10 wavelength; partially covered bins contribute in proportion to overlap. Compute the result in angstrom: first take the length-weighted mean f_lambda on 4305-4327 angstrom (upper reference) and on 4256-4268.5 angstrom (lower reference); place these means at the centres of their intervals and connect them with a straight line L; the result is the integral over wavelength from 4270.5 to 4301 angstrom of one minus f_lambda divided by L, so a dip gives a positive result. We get 2.8 angstrom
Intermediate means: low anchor 4.07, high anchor 3.51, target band 3.49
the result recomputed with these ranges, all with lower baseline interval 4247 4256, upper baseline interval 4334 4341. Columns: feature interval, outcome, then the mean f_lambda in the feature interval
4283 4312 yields 3.20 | 3.23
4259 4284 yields -2.03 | 3.88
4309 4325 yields 0.44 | 3.56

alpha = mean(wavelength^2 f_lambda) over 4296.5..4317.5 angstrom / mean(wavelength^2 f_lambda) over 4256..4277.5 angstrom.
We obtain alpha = 0.83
